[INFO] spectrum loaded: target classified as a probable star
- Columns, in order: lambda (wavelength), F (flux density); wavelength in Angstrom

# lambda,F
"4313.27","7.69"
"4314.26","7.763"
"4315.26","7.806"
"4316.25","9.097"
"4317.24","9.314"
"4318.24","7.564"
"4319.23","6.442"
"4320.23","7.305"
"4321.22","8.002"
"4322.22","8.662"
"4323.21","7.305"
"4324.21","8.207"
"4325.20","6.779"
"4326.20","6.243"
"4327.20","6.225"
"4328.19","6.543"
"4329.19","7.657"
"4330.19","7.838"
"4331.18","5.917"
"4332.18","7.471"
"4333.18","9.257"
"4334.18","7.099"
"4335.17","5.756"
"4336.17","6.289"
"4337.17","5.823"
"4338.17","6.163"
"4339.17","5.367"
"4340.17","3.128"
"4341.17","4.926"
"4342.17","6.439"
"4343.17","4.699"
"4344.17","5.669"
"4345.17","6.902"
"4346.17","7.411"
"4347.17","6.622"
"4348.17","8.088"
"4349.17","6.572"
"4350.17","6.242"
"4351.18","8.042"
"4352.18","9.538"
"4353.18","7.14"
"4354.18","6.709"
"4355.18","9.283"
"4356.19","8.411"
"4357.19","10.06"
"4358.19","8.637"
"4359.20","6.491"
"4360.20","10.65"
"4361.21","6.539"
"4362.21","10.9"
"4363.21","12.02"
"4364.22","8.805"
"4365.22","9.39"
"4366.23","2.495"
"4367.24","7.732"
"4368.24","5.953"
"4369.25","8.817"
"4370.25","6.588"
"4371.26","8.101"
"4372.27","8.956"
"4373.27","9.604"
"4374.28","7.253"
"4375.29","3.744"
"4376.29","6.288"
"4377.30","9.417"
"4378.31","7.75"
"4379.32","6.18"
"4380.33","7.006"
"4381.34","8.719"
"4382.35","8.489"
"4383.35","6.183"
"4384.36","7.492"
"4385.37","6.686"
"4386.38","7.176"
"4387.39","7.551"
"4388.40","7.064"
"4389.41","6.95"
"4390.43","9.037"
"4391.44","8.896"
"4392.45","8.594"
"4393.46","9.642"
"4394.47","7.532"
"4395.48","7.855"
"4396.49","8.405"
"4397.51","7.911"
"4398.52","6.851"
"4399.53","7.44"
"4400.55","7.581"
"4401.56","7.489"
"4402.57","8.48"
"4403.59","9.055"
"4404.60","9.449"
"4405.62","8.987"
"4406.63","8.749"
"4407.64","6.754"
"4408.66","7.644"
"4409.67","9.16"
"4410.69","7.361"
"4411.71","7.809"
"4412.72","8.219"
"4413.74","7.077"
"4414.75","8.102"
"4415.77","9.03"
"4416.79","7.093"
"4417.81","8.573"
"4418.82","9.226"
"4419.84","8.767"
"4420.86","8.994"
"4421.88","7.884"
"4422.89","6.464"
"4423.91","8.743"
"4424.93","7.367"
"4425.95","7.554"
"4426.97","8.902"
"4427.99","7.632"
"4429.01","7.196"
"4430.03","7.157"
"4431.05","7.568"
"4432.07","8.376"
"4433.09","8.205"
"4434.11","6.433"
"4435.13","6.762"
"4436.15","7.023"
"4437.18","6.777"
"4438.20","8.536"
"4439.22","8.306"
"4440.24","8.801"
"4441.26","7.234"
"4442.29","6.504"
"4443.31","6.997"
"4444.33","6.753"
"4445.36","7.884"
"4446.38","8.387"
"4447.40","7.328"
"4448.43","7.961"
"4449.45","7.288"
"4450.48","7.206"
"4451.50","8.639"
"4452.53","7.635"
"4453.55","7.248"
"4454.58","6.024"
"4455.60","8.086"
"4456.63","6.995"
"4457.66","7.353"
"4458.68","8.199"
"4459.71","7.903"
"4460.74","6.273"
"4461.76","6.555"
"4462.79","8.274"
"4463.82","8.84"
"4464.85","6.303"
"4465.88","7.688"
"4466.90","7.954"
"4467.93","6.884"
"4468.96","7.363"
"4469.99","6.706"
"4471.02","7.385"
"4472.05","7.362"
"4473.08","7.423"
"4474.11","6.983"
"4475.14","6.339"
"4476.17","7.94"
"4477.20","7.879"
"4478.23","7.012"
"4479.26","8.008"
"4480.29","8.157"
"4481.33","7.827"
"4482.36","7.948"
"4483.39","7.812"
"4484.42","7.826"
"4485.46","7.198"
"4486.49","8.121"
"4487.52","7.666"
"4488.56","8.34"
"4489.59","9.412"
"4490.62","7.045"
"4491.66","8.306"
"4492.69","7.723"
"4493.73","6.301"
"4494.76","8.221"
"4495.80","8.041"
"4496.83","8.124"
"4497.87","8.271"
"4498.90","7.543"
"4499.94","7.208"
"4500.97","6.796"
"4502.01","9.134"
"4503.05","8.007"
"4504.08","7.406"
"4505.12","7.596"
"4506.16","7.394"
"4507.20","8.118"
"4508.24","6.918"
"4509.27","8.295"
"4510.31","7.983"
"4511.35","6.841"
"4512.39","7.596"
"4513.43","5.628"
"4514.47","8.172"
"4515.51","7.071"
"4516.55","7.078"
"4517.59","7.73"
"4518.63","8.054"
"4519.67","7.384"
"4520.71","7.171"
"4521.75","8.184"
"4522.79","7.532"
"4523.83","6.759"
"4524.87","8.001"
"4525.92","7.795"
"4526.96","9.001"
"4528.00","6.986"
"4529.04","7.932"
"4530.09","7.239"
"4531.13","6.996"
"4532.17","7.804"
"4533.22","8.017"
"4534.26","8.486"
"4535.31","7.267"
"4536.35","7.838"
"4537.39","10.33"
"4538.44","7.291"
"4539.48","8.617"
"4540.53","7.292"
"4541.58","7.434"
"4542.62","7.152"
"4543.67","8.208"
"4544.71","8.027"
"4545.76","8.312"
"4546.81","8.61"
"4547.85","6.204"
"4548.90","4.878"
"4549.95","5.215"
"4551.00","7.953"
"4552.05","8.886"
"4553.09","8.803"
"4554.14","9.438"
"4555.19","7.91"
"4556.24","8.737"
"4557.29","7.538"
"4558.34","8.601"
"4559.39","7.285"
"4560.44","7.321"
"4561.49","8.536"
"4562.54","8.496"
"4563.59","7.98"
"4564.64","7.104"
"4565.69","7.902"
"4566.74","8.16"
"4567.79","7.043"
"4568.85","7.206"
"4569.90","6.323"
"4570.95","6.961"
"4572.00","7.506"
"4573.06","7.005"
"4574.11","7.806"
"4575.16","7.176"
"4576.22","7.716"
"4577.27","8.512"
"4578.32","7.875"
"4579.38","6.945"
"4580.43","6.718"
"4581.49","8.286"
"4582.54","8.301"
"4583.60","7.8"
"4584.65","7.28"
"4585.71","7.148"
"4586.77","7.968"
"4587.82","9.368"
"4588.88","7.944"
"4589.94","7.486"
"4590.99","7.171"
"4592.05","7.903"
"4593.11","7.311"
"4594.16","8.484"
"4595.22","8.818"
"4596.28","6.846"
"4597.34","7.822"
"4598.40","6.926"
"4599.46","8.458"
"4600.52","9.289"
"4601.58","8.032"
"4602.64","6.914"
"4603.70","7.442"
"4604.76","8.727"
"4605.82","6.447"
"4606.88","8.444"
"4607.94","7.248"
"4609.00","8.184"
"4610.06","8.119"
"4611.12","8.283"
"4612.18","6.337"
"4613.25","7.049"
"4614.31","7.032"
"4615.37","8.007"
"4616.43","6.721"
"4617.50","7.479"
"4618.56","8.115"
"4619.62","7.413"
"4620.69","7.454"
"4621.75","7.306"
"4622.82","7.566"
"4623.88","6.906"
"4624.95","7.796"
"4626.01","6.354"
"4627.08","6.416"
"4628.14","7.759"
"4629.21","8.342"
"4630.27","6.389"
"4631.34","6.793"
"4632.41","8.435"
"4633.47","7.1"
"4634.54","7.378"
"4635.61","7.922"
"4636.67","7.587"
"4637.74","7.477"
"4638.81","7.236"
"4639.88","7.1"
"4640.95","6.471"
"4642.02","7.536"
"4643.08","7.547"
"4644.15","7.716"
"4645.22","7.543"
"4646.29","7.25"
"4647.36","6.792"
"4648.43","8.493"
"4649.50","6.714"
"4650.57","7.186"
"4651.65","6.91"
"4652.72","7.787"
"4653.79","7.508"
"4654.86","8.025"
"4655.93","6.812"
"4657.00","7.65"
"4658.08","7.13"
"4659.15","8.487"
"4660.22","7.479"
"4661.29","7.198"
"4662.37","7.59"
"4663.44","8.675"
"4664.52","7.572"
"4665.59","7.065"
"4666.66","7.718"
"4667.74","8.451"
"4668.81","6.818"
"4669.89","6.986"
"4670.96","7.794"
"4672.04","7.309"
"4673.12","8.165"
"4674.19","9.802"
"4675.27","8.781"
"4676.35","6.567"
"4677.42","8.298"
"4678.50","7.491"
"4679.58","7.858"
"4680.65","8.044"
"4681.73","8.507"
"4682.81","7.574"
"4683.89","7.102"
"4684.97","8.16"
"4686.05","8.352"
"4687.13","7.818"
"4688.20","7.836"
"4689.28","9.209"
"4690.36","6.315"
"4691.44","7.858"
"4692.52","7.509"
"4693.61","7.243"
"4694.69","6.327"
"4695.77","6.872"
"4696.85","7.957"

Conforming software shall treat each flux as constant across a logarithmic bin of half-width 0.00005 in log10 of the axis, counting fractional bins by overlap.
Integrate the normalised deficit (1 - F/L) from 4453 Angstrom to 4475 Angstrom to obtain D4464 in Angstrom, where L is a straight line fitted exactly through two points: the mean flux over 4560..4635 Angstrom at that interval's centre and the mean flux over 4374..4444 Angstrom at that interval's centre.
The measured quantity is 1.2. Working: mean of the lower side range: 7.77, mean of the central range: 7.31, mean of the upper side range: 7.59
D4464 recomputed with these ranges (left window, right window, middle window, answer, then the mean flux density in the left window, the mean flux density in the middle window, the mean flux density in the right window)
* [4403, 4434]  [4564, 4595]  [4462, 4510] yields 1.3 Angstrom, 8.08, 7.67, 7.62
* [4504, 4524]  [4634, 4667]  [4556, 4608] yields -1.8 Angstrom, 7.46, 7.72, 7.47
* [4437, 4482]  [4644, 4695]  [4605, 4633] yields 0.8 Angstrom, 7.49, 7.41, 7.66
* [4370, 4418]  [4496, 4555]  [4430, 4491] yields 1.7 Angstrom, 7.83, 7.54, 7.68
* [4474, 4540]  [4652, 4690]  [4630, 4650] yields 1.1 Angstrom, 7.72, 7.35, 7.81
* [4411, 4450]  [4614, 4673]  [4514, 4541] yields -0.6 Angstrom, 7.76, 7.77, 7.43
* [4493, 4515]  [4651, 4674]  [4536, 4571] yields -0.7 Angstrom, 7.6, 7.76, 7.61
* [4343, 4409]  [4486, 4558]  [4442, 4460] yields 0.7 Angstrom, 7.8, 7.47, 7.73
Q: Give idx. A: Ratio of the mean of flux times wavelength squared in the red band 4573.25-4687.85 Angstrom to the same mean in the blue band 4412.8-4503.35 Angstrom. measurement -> 1.07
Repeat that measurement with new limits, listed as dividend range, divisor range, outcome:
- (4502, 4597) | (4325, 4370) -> 1.17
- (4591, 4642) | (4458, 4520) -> 1.05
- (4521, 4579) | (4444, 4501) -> 1.05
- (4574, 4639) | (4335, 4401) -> 1.14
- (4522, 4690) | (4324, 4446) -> 1.11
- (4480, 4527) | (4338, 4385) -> 1.11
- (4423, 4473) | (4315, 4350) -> 1.15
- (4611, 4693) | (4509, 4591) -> 1.03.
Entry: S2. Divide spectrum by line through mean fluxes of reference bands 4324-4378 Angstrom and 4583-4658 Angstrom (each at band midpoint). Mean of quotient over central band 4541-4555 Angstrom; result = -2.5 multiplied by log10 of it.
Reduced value -0.02 mag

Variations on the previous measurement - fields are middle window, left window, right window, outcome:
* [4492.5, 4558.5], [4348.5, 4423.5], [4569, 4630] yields 0.00 mag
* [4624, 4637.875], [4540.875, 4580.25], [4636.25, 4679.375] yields 0.03 mag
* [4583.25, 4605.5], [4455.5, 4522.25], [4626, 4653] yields -0.06 mag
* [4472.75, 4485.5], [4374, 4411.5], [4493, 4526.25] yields 0.01 mag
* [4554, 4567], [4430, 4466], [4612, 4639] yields -0.09 mag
